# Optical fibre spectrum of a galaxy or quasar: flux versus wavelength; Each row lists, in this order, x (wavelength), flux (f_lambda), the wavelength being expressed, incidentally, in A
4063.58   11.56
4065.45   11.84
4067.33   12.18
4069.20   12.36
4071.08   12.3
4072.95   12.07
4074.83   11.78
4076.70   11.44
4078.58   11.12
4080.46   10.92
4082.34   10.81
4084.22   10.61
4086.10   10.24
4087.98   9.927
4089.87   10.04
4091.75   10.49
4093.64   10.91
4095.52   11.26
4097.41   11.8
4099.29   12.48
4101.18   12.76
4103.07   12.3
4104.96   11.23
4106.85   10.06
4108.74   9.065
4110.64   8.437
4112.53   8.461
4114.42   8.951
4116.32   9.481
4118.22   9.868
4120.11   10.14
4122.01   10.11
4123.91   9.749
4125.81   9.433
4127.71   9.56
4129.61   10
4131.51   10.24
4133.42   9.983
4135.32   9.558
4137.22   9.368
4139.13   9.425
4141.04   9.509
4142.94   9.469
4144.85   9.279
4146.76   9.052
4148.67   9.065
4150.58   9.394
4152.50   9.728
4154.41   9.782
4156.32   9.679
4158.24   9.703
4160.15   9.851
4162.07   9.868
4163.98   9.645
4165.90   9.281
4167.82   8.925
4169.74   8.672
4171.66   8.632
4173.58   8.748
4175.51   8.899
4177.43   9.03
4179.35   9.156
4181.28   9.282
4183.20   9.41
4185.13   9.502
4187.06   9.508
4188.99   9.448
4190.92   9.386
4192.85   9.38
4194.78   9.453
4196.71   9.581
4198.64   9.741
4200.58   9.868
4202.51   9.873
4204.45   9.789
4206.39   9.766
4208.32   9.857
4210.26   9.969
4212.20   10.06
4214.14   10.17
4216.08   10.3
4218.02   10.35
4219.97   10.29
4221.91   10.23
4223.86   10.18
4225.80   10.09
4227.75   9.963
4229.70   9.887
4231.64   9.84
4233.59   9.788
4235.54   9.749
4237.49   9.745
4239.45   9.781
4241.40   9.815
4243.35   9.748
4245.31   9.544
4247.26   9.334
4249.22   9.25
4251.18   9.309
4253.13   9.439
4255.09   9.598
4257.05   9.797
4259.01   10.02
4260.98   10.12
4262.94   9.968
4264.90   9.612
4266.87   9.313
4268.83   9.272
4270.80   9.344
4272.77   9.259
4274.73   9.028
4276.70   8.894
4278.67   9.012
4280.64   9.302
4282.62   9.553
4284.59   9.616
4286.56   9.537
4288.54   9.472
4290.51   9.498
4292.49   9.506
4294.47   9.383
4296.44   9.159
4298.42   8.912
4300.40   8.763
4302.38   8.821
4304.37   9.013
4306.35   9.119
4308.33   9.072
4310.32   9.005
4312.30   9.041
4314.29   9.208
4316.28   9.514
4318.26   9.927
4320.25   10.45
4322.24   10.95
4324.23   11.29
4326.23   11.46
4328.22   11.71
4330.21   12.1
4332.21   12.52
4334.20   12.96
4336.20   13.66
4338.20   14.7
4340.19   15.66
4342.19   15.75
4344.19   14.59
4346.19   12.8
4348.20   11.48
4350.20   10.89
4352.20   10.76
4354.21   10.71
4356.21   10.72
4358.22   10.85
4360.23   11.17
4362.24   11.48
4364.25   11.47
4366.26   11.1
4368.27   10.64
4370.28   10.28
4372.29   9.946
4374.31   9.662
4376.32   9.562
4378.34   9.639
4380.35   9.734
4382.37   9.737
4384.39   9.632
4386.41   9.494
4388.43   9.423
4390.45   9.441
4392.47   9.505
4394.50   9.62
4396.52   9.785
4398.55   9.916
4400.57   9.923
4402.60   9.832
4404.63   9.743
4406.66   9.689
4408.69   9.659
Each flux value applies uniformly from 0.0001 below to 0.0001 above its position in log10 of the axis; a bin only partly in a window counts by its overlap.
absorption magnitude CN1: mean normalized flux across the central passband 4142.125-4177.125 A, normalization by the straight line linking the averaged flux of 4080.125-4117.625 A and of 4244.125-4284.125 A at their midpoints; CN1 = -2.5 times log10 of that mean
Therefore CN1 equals 0.090 mag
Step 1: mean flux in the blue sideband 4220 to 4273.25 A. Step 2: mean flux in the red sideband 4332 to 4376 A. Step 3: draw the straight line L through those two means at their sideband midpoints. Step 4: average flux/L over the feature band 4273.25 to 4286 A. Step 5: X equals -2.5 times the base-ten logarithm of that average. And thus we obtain 0.13 mag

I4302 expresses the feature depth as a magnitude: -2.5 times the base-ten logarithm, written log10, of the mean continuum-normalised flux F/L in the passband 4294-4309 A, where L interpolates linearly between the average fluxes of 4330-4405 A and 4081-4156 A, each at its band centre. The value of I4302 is 0.20 mag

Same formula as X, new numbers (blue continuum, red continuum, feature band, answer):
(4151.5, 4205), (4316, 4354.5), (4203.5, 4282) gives 0.09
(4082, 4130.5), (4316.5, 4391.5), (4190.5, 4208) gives 0.11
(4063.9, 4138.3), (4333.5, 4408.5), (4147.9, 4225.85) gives 0.12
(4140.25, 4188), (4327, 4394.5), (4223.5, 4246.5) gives 0.02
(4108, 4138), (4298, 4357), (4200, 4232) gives 0.03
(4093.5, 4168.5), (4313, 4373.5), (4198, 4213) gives 0.07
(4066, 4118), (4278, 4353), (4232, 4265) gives 0.12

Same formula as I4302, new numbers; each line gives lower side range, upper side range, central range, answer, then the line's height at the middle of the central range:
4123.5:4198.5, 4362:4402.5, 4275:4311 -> 0.063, 9.75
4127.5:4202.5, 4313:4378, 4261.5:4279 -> 0.144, 10.7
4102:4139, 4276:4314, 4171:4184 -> 0.066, 9.6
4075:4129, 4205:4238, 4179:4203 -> 0.068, 10.1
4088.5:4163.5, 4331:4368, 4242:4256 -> 0.191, 11.3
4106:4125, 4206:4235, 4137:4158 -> 0.020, 9.62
